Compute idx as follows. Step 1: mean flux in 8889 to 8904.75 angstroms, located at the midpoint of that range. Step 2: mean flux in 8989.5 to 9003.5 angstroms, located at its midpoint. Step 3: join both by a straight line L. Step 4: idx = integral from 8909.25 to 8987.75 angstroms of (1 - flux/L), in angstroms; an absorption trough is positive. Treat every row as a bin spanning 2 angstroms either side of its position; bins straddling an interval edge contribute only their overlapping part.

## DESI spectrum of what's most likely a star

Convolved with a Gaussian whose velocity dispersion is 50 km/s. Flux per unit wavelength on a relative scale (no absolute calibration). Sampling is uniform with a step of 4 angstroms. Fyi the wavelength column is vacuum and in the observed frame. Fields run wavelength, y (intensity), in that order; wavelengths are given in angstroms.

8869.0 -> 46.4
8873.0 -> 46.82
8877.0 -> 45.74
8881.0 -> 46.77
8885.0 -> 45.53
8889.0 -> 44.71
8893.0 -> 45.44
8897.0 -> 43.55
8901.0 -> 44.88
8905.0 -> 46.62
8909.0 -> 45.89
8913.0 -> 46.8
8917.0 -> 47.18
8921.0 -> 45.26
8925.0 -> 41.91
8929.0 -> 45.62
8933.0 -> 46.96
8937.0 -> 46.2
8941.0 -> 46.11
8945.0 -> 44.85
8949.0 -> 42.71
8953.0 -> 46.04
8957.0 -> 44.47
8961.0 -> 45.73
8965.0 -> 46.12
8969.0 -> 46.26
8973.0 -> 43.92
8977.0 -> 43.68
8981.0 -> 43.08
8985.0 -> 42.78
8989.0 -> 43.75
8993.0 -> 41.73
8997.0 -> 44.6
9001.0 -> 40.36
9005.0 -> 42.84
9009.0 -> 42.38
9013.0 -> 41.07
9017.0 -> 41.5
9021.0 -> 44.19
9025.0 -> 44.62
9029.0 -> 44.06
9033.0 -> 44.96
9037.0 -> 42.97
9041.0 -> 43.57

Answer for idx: -2.61 angstroms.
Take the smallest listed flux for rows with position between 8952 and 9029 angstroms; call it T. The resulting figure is 40.36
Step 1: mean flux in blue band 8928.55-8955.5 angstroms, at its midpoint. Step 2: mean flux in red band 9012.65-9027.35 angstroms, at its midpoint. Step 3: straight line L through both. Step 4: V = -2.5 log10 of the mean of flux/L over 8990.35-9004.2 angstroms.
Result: 0.04 mag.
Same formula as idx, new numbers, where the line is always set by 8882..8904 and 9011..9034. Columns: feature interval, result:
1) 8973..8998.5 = 0.3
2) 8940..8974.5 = -0.7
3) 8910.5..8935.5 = -0.6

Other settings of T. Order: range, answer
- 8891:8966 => 41.91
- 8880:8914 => 43.55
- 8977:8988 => 42.78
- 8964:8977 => 43.68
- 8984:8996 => 41.73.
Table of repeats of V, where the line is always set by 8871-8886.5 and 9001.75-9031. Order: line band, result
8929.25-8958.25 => -0.018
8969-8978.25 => -0.011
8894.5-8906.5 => 0.017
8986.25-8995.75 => 0.015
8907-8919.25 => -0.029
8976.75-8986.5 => 0.015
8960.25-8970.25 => -0.047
